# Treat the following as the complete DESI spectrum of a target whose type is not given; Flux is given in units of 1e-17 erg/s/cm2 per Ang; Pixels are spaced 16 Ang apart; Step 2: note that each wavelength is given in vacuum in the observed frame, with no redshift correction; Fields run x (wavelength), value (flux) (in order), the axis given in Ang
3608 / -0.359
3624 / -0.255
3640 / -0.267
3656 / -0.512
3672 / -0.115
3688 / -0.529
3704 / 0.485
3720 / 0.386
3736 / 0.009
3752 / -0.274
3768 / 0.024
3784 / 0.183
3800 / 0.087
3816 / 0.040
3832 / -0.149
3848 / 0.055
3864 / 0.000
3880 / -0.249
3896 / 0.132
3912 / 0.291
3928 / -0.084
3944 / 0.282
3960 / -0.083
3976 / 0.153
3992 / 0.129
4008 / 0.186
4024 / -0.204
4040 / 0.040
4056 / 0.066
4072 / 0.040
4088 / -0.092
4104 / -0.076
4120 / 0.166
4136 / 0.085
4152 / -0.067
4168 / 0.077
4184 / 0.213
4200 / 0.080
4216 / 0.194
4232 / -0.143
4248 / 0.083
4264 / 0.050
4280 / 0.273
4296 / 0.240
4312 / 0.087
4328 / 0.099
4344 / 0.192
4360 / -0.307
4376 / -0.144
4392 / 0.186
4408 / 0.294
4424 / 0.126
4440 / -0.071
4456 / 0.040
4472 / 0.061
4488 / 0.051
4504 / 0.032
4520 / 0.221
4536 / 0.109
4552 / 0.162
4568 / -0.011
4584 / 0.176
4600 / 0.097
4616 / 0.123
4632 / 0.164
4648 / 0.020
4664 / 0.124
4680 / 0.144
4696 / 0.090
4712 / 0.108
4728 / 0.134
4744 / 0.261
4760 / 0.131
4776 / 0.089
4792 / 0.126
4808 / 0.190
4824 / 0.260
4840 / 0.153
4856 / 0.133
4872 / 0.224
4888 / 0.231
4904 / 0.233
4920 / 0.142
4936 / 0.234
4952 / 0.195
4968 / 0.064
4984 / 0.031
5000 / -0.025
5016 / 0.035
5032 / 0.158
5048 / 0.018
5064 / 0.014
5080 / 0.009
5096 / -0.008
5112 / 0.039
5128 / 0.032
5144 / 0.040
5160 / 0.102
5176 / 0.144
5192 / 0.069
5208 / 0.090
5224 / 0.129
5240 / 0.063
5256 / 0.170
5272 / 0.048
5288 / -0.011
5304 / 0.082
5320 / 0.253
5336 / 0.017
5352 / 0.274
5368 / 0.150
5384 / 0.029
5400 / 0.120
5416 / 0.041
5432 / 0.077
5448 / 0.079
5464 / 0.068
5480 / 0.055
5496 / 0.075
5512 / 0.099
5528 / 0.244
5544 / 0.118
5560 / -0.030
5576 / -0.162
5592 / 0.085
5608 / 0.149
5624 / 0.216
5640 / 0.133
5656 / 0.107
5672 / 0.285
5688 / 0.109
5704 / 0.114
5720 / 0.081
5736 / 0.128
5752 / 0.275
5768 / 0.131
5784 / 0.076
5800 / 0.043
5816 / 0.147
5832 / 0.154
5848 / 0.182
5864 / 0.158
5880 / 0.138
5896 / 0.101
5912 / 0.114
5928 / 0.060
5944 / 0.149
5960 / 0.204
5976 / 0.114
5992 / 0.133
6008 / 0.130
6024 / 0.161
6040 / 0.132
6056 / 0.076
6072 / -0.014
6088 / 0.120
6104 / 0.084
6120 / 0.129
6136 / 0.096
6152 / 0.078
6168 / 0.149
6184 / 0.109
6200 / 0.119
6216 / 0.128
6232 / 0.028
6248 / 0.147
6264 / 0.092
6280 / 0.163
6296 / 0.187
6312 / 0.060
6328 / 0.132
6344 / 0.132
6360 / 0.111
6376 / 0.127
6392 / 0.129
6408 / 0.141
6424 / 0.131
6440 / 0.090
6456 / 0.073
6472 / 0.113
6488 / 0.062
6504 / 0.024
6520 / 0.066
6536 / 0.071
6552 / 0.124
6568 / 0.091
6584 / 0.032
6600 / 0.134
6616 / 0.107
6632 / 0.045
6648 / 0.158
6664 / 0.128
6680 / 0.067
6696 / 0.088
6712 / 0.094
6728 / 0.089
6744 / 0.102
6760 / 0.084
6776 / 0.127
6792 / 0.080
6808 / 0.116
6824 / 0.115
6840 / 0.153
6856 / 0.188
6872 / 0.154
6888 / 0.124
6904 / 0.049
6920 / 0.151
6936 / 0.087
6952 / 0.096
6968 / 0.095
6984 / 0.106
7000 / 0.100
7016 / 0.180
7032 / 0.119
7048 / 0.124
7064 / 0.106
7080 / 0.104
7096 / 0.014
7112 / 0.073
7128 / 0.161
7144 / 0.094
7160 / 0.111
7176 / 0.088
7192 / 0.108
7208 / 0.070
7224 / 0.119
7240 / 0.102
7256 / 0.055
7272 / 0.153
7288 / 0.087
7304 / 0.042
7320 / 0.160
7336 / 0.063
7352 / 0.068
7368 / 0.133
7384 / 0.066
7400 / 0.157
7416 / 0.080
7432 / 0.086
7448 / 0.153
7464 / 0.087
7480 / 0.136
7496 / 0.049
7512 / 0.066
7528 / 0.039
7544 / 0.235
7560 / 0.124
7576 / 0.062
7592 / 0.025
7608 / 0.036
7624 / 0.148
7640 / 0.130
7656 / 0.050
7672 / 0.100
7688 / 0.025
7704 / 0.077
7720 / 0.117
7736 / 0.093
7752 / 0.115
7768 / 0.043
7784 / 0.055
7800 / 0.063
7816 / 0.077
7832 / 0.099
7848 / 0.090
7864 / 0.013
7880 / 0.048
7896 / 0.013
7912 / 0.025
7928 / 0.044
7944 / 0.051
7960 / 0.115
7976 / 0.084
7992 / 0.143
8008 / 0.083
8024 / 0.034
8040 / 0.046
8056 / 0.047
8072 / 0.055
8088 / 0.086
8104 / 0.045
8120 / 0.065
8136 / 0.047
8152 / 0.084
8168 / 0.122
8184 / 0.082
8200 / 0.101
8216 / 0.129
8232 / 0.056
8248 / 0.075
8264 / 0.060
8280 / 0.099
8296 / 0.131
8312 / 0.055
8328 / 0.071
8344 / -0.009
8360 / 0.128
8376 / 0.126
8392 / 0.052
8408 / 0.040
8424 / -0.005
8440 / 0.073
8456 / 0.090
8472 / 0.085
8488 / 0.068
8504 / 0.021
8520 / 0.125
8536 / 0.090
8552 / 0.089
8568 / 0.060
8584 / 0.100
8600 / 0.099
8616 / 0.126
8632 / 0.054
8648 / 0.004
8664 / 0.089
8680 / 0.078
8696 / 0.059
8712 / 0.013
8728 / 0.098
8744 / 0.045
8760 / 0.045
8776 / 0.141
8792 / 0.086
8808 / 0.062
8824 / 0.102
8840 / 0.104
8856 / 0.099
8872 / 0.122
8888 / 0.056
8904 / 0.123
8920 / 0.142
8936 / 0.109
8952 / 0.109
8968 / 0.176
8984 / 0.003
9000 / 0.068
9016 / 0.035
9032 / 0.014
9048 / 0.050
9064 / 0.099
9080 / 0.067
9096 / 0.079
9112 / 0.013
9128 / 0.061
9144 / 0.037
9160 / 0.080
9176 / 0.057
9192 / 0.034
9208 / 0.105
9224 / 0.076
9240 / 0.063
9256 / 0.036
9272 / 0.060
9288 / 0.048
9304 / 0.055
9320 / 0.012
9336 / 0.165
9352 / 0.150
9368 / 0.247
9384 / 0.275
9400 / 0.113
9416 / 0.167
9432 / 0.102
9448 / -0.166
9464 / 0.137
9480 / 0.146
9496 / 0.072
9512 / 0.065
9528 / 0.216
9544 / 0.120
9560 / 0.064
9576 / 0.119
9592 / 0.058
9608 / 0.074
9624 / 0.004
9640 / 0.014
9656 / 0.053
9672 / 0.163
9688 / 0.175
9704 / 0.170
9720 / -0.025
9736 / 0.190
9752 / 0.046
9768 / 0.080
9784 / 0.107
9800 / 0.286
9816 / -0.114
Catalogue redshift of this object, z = 0.149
